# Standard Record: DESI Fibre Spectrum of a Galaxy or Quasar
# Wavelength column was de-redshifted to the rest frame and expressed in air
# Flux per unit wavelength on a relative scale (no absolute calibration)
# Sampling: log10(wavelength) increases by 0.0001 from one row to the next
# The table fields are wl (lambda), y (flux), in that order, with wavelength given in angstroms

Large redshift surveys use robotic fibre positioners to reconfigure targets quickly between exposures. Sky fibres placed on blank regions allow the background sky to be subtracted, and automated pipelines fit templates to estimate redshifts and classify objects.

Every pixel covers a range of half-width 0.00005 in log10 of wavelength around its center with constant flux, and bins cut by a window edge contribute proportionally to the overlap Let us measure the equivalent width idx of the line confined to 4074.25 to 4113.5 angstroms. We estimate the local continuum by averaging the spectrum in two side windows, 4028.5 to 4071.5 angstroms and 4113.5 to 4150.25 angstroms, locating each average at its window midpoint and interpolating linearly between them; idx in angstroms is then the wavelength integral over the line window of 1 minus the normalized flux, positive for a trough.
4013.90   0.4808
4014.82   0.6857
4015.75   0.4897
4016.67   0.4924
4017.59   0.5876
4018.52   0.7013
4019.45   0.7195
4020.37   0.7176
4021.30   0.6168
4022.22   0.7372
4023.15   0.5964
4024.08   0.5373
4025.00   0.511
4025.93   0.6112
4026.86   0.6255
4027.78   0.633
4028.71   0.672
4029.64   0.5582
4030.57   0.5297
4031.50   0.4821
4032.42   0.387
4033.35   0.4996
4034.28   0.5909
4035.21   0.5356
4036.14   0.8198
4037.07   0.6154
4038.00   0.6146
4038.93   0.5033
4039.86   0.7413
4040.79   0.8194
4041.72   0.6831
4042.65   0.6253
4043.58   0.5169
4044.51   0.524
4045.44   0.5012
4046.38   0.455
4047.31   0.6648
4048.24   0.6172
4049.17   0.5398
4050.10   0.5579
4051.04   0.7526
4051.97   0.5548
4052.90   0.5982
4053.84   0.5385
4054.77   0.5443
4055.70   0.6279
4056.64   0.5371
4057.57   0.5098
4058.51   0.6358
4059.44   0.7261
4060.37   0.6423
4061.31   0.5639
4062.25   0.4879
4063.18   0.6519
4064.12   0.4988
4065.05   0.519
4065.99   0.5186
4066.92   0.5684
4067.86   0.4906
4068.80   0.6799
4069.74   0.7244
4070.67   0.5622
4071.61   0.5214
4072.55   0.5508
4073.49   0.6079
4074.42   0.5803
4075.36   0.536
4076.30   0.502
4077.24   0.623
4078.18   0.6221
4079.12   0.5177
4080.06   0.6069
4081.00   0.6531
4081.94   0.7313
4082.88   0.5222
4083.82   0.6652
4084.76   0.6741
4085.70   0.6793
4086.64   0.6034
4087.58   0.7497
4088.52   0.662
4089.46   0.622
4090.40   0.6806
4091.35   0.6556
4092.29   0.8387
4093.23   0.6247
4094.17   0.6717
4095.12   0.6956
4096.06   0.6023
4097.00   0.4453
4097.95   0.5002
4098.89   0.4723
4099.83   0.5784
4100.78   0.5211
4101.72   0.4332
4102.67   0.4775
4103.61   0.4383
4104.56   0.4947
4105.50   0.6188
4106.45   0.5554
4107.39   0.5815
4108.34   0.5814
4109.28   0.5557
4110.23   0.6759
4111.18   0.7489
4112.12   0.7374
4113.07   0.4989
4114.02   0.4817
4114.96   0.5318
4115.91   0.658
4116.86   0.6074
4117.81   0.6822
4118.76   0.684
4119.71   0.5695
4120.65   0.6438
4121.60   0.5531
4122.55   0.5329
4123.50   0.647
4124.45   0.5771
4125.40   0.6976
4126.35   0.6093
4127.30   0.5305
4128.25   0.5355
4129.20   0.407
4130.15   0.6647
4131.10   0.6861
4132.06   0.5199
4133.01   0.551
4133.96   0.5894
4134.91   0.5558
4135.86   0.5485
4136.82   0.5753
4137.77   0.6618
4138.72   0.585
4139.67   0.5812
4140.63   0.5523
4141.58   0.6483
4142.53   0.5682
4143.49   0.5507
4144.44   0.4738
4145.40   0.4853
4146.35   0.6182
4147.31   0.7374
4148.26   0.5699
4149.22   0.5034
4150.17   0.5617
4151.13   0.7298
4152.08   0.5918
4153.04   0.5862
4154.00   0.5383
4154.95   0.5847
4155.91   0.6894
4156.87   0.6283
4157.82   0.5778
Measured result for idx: -1.1 angstroms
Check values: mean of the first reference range 0.586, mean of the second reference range 0.583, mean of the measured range 0.601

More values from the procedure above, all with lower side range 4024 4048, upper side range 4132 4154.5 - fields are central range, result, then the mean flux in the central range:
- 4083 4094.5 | -1.75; 0.673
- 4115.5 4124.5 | -0.55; 0.617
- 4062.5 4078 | 0.39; 0.571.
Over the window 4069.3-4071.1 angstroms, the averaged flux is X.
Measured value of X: 0.646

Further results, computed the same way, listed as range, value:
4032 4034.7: 0.492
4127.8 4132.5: 0.562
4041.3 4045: 0.586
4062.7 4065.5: 0.558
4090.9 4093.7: 0.708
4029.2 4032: 0.522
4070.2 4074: 0.562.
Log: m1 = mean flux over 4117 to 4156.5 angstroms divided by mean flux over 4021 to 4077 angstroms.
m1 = 1.01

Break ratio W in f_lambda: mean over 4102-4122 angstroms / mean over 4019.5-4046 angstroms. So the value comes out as 0.98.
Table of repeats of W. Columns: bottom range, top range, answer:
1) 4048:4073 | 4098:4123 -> 0.98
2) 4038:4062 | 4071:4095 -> 1.05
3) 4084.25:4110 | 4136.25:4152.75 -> 0.99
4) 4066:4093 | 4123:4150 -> 0.93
